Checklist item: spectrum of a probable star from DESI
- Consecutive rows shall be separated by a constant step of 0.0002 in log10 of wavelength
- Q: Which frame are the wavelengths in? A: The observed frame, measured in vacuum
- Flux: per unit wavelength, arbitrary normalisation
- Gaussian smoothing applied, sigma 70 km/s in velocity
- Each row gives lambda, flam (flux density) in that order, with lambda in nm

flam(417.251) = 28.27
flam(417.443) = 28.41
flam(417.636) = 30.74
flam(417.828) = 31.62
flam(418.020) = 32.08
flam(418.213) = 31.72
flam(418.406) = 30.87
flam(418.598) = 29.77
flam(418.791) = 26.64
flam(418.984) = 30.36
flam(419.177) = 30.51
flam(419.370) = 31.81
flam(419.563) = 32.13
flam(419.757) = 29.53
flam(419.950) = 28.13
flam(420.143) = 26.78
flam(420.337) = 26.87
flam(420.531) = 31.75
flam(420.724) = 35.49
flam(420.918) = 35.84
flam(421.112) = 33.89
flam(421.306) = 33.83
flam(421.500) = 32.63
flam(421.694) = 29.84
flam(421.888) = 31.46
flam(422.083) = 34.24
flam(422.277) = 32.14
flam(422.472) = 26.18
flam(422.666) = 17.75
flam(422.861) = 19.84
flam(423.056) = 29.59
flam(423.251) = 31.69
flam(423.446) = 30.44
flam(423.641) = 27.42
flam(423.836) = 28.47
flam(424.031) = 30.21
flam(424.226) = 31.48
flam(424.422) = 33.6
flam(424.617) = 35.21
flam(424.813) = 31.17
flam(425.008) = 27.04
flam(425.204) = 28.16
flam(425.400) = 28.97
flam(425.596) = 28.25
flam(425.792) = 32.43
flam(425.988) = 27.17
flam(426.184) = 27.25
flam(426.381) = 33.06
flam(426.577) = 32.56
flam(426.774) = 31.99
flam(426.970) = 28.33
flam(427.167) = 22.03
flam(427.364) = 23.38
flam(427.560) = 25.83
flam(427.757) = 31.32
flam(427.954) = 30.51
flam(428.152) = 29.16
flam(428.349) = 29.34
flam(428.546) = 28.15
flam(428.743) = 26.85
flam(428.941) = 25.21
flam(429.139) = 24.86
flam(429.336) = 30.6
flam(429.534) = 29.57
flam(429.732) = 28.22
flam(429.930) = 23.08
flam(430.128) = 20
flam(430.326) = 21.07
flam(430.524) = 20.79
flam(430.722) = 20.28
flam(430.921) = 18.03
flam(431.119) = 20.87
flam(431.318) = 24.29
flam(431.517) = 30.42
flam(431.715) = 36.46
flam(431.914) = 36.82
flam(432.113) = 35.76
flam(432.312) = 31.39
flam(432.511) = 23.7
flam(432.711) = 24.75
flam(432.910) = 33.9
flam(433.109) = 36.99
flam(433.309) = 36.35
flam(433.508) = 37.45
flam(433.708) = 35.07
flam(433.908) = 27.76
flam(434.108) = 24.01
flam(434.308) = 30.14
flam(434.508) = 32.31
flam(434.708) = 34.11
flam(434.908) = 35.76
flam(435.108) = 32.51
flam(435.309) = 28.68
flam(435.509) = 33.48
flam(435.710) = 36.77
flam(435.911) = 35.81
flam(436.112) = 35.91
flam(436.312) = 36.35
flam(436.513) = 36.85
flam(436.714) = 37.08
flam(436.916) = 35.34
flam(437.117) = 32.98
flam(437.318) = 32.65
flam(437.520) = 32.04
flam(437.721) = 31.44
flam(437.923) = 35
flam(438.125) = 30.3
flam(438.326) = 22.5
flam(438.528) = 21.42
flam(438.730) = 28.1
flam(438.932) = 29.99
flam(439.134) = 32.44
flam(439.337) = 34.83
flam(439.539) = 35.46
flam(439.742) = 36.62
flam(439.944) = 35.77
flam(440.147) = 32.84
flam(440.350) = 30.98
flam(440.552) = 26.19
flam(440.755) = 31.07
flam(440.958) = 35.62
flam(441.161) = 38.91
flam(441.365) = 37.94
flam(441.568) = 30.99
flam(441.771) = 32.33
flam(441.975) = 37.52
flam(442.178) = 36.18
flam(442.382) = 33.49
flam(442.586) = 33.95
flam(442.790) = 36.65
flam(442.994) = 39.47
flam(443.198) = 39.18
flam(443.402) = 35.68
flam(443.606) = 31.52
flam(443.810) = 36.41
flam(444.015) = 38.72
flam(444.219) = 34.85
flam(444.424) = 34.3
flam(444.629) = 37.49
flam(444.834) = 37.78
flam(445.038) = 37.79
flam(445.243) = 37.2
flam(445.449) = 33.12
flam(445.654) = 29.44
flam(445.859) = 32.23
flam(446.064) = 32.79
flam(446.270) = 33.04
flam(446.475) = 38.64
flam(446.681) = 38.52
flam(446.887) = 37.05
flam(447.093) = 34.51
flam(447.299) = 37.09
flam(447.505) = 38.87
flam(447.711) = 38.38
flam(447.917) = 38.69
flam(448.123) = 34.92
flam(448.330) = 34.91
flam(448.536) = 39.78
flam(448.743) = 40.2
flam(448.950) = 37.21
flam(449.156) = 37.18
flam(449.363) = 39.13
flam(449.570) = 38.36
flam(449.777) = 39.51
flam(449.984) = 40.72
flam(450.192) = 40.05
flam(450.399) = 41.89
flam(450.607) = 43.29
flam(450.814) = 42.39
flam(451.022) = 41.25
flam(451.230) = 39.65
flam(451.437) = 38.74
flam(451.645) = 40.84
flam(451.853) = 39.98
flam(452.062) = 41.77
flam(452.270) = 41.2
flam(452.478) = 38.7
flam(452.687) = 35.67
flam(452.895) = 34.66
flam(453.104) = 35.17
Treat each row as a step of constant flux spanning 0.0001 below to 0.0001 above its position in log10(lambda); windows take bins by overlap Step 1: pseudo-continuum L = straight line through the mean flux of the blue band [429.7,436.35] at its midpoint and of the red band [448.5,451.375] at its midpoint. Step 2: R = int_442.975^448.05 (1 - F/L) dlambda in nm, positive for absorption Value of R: 0.18 nm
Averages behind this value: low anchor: 30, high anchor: 40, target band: 36.1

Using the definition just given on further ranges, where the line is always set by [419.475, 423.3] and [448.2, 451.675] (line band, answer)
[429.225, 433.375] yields 0.70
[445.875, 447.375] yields 0.11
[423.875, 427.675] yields 0.25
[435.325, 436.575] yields -0.02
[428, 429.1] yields 0.16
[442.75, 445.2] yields 0.06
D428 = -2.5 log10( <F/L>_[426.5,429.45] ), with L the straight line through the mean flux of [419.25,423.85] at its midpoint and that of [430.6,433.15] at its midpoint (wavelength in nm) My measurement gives 0.04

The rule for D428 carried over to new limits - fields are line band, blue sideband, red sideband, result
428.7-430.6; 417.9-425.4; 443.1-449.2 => 0.27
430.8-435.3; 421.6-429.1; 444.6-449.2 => 0.03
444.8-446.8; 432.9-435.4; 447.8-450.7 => 0.08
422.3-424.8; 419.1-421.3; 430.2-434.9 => 0.07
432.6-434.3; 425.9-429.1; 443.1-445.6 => -0.03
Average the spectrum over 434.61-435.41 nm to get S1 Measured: 32.8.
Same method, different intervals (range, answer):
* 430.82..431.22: 19.4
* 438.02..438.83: 25.6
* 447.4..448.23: 37.7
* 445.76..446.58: 34.2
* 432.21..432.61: 27.6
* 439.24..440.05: 35.7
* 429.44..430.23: 25.2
